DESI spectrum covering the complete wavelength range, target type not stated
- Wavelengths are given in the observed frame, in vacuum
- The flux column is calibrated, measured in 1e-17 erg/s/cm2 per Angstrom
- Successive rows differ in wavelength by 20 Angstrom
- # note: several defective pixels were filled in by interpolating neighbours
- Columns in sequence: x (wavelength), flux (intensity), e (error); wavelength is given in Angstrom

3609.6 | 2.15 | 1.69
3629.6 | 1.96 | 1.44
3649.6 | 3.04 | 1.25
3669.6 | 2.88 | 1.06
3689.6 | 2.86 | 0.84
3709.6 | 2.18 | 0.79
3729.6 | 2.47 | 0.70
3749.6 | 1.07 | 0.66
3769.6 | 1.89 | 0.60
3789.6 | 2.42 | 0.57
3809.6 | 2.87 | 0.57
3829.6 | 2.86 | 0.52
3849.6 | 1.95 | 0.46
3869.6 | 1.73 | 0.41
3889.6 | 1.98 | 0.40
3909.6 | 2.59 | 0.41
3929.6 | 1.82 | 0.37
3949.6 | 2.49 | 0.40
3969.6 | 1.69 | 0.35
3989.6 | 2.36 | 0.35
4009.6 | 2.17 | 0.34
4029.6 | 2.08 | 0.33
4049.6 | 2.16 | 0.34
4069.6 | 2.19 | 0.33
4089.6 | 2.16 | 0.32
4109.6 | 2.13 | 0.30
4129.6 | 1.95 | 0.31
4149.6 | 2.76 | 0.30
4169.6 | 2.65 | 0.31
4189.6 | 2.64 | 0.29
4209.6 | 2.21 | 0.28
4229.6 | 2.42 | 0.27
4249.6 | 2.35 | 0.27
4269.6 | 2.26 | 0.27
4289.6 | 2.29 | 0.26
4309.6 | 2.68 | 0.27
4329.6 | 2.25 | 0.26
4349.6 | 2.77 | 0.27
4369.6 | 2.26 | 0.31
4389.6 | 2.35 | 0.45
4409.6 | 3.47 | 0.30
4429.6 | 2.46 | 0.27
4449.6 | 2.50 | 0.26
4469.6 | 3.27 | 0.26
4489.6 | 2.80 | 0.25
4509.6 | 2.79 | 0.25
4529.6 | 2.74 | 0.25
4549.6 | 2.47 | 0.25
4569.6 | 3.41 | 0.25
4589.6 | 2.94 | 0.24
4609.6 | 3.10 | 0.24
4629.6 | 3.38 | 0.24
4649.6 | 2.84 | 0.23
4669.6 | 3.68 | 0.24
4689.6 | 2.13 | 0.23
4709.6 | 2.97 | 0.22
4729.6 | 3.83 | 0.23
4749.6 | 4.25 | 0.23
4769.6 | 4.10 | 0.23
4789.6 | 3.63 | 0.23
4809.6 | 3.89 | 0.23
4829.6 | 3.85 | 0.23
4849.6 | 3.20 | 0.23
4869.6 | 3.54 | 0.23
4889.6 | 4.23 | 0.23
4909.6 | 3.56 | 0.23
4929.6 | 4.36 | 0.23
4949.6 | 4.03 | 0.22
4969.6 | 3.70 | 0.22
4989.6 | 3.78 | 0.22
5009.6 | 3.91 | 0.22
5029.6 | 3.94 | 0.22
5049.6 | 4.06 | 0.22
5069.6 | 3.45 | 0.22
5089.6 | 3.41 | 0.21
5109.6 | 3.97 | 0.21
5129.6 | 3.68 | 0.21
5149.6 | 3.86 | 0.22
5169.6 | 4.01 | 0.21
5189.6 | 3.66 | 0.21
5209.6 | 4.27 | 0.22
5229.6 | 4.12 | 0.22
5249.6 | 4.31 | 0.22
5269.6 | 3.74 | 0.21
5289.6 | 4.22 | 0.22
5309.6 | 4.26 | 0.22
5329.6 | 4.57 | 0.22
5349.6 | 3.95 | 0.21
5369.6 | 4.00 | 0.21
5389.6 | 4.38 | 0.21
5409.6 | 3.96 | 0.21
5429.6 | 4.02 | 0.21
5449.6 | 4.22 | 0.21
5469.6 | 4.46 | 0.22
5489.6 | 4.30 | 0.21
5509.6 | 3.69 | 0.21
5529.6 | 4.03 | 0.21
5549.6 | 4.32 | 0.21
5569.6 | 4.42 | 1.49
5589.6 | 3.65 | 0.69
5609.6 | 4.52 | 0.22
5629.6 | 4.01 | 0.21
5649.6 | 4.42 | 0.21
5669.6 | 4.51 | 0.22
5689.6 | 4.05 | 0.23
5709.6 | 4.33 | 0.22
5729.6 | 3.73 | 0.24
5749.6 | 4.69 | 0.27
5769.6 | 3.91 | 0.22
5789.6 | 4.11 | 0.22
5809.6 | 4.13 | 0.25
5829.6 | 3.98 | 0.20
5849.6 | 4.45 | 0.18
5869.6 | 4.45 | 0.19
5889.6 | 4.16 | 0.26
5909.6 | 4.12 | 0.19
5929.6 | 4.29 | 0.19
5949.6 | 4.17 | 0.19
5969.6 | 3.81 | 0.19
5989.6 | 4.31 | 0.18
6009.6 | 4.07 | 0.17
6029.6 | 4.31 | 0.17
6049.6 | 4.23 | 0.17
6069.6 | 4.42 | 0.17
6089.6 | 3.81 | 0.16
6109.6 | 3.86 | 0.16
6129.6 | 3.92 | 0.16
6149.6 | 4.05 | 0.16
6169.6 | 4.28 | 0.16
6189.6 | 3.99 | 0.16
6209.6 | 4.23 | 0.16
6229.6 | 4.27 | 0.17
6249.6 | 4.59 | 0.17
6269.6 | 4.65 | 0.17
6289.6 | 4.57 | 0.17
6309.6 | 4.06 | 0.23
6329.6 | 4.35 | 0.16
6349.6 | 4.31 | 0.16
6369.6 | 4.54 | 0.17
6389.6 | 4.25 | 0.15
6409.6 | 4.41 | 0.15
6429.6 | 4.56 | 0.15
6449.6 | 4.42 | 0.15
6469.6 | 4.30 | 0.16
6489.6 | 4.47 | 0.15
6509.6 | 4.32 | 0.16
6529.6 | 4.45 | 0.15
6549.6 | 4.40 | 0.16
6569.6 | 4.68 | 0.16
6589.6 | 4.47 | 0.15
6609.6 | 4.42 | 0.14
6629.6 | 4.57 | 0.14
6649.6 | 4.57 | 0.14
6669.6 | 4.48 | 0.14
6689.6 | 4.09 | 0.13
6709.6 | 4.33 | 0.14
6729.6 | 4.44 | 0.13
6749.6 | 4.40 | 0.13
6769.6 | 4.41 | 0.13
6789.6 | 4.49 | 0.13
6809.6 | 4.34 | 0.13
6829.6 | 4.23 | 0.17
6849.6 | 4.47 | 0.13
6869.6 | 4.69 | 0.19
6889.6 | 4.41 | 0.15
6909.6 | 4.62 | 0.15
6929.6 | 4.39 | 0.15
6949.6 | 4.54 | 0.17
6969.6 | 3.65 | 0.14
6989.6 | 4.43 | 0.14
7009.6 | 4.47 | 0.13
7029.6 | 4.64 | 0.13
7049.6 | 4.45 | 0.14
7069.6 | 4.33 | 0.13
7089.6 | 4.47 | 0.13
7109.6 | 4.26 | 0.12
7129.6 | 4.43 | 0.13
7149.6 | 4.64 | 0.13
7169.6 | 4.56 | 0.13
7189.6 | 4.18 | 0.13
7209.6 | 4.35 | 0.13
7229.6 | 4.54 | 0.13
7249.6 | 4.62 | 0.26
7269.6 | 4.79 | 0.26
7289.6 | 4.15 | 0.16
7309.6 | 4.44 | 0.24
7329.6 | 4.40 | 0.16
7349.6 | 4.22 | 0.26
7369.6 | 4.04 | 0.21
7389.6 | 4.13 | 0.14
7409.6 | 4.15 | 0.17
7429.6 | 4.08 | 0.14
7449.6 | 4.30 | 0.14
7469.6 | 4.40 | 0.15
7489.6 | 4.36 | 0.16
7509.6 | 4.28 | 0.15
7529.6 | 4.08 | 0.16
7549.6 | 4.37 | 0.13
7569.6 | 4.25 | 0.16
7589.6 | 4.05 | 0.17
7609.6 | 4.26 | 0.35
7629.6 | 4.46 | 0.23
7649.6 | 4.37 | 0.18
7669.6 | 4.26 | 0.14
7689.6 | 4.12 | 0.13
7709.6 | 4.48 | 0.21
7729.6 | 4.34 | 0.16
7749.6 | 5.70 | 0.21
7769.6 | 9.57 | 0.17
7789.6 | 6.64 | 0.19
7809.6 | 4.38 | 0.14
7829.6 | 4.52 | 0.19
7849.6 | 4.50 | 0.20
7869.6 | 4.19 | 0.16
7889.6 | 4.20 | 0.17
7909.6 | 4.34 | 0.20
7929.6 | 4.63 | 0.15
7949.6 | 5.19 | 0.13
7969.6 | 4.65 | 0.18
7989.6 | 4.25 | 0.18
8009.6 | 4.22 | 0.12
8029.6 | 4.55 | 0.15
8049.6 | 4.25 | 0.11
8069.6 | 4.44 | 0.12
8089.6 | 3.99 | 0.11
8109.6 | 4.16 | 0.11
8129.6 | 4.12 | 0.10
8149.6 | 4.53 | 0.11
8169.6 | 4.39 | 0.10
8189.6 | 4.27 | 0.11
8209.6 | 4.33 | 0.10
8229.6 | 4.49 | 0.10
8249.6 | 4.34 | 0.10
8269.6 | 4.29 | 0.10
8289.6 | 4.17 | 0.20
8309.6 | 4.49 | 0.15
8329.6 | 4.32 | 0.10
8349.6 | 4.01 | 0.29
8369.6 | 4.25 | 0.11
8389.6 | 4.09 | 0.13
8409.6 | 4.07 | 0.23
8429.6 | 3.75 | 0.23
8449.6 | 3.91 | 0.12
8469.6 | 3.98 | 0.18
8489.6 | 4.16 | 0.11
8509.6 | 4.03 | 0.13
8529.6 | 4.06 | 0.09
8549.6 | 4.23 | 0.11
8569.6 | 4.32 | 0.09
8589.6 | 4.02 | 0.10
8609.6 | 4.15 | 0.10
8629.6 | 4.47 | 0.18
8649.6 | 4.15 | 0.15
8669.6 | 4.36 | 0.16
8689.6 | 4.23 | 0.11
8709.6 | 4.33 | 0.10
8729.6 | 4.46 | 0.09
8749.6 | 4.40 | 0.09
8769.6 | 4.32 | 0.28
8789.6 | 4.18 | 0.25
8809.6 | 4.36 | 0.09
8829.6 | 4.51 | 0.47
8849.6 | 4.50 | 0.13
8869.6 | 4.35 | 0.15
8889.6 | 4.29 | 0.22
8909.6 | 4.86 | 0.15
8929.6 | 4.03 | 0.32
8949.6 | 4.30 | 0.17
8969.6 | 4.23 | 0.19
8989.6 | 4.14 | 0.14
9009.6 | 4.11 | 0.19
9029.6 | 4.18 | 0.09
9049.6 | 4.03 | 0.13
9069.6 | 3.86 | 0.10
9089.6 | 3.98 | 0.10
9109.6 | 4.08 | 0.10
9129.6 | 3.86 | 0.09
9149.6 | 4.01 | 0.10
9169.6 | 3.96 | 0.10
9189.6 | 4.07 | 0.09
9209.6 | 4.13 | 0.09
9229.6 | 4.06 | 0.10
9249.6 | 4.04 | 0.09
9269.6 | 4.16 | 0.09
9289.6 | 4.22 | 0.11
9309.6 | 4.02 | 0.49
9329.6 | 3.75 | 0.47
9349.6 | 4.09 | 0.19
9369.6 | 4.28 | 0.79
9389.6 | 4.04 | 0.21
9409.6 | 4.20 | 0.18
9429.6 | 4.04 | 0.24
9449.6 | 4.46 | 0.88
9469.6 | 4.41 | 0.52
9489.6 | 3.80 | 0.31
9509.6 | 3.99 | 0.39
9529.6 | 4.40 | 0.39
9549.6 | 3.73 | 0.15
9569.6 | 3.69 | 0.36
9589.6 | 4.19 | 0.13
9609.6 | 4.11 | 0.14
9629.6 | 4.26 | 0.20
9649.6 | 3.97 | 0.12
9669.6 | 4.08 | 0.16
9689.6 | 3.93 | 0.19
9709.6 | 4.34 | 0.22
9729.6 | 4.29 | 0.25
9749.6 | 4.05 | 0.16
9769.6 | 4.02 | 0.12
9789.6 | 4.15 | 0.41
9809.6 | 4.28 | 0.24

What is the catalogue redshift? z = 0.18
